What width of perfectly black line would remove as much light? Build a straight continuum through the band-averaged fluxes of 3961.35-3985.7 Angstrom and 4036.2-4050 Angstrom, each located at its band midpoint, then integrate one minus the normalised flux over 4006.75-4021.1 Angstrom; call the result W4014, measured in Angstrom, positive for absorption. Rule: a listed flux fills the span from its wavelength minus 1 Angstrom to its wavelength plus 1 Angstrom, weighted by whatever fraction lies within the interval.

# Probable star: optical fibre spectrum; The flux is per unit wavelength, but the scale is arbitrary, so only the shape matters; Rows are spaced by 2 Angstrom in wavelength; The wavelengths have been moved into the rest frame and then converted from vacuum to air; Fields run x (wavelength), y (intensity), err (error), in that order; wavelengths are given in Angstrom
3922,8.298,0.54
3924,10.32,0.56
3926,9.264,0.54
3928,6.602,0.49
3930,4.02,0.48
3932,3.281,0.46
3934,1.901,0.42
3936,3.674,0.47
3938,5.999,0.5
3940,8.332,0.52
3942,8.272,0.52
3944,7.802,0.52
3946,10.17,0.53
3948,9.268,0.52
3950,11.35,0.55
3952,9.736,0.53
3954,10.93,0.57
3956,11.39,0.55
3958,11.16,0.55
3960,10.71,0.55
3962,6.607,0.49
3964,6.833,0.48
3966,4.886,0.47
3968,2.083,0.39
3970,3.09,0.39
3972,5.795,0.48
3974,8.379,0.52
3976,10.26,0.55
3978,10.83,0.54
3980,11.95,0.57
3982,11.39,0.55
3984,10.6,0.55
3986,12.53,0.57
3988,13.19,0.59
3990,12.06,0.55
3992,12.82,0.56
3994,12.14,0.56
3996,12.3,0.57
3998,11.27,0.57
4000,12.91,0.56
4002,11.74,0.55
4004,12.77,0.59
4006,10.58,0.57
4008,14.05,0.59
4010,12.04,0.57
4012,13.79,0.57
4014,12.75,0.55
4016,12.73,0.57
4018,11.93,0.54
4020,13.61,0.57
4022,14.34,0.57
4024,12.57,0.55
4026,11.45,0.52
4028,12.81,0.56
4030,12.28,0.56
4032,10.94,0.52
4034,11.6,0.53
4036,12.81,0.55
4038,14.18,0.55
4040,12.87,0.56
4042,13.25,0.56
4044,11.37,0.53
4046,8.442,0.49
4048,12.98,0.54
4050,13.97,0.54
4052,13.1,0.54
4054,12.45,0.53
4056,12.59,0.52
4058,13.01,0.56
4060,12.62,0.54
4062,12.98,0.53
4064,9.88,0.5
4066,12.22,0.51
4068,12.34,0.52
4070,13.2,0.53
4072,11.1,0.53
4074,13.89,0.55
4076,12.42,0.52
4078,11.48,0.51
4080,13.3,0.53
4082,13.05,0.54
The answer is -3.4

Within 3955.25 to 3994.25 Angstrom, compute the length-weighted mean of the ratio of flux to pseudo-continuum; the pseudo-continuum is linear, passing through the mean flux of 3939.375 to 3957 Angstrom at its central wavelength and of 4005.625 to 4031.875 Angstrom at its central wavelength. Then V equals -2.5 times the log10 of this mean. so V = 0.16 mag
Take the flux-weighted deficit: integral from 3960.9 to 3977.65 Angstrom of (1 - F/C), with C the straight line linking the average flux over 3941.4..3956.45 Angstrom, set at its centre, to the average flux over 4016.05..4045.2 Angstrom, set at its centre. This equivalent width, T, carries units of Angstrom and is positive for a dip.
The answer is 6.9 Angstrom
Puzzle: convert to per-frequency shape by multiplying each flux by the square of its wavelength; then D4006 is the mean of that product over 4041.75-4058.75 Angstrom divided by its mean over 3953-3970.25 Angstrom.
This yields 1.7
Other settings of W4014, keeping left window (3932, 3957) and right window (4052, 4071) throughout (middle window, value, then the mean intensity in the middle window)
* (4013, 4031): -3.0 Angstrom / 12.7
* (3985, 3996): -3.1 Angstrom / 12.5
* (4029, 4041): -1.1 Angstrom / 12.4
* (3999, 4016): -3.6 Angstrom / 12.6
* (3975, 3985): -1.8 Angstrom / 11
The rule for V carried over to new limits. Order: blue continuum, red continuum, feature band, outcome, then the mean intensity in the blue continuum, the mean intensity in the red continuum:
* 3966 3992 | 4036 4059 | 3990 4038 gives -0.14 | 9.31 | 12.6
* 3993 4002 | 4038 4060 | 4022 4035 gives 0.02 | 12.1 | 12.5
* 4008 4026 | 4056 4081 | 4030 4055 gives 0.03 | 12.9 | 12.4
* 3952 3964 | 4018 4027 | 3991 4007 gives -0.03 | 9.85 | 12.9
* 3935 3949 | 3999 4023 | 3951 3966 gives -0.06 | 7.65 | 12.8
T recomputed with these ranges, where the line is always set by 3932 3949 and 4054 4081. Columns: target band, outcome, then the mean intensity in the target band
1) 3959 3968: 1.2 Angstrom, 6.68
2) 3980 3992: -4.5 Angstrom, 12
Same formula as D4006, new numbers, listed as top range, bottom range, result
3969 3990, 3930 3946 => 1.75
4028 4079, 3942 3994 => 1.36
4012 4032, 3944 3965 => 1.35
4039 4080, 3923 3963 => 1.62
